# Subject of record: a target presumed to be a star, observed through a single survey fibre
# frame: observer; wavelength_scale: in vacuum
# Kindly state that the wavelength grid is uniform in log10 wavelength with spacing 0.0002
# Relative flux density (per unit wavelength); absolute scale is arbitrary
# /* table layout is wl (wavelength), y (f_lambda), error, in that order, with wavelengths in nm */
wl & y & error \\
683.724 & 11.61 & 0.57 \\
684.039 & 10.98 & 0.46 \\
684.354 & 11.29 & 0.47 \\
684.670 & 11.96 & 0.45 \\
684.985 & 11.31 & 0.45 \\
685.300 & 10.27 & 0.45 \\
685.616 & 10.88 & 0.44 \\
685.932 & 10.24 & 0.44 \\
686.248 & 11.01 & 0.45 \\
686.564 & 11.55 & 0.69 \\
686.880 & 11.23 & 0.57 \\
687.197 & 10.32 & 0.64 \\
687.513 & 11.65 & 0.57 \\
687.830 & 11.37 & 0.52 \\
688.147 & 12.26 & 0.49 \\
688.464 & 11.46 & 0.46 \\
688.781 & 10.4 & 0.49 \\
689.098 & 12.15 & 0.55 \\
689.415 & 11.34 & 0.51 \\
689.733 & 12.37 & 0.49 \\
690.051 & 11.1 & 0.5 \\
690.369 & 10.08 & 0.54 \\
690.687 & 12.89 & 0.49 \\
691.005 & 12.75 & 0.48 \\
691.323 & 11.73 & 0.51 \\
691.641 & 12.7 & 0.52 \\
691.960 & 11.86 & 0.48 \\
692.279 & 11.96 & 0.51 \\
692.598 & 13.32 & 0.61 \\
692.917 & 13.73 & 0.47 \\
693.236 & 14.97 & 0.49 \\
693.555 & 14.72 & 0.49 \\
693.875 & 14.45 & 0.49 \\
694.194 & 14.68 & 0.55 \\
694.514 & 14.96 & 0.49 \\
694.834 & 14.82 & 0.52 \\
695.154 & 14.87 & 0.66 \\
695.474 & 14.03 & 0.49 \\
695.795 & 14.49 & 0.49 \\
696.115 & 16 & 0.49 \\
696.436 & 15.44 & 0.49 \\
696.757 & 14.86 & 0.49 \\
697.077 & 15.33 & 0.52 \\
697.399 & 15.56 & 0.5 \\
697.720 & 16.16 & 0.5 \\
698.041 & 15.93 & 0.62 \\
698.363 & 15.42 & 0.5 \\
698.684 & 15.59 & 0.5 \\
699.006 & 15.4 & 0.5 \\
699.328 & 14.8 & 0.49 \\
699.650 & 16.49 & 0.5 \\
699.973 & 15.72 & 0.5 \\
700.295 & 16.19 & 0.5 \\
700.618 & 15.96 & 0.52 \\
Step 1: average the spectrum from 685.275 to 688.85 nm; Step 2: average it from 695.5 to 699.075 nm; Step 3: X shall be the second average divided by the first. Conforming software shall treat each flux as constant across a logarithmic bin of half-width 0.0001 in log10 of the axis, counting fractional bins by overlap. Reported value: 1.39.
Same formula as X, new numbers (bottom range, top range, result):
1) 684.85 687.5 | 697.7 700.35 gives 1.44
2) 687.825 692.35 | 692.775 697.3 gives 1.26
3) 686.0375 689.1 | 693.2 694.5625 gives 1.31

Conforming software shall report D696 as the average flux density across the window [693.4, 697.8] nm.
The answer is 15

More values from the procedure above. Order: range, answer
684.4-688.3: 11.2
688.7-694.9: 12.9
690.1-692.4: 12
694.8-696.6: 14.9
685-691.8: 11.4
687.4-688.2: 11.7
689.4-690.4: 11.3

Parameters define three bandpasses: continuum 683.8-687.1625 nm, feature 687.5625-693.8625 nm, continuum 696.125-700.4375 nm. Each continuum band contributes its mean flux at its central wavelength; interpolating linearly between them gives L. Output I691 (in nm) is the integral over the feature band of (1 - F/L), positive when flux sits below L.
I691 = 0.30 nm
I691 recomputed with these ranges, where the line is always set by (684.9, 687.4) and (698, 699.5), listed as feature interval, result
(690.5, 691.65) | 0.02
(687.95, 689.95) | 0.04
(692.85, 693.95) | -0.09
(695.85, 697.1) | -0.07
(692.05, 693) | 0.02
